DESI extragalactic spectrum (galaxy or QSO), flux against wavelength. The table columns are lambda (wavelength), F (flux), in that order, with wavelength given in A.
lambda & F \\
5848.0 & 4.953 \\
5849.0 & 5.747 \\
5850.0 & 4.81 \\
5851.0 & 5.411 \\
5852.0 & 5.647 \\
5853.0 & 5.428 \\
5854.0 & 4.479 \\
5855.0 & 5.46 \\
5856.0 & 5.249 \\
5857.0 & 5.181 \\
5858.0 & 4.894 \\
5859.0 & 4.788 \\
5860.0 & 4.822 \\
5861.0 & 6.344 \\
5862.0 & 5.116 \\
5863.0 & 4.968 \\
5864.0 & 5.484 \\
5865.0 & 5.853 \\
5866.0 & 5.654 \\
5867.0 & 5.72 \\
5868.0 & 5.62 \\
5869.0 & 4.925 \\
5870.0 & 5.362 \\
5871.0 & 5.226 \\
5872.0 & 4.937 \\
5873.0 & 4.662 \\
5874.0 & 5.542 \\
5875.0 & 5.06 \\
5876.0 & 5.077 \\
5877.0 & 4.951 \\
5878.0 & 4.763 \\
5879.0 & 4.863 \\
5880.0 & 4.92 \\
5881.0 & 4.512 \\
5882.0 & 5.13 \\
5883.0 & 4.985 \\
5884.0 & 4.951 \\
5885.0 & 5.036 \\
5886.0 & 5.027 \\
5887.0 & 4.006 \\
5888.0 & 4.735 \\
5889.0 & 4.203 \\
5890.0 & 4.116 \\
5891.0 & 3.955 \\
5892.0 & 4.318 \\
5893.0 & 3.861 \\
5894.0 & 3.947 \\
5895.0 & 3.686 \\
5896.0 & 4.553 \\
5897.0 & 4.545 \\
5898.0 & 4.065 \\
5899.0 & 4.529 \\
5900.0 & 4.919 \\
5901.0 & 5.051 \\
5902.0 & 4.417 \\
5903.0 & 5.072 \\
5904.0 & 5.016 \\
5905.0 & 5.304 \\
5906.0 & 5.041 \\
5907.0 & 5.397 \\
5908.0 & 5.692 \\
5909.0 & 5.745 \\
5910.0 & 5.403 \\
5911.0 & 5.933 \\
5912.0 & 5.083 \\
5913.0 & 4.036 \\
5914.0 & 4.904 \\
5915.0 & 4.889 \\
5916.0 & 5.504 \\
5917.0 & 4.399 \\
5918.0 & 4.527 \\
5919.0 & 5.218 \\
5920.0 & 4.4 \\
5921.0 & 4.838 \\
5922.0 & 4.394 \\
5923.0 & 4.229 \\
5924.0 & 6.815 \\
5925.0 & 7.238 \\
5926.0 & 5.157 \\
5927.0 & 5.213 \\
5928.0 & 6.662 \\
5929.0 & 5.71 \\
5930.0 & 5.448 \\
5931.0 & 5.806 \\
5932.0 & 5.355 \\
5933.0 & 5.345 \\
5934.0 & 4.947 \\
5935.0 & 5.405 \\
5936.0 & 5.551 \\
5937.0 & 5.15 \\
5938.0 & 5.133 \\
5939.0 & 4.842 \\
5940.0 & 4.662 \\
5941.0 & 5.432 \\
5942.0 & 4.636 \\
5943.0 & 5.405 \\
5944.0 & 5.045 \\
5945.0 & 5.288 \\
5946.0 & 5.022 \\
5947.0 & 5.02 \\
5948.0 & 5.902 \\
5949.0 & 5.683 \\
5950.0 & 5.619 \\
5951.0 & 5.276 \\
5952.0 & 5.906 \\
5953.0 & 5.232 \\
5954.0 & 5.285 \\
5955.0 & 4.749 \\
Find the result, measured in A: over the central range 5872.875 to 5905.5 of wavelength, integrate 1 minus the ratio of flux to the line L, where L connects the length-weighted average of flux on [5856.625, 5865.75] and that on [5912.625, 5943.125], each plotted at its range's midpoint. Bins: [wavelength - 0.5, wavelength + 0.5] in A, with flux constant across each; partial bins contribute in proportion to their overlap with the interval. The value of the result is 3.67 A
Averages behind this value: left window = 5.28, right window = 5.2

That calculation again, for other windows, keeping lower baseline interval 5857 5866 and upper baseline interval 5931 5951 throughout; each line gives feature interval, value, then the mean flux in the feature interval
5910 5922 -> 0.86 A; 4.89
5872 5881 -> 0.57 A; 4.95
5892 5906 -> 1.93 A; 4.55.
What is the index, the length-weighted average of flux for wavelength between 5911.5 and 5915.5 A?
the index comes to 4.73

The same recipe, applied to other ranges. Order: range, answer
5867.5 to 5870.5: 5.3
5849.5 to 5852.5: 5.29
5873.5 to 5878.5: 5.08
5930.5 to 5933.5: 5.5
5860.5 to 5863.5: 5.48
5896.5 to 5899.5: 4.38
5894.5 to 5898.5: 4.21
